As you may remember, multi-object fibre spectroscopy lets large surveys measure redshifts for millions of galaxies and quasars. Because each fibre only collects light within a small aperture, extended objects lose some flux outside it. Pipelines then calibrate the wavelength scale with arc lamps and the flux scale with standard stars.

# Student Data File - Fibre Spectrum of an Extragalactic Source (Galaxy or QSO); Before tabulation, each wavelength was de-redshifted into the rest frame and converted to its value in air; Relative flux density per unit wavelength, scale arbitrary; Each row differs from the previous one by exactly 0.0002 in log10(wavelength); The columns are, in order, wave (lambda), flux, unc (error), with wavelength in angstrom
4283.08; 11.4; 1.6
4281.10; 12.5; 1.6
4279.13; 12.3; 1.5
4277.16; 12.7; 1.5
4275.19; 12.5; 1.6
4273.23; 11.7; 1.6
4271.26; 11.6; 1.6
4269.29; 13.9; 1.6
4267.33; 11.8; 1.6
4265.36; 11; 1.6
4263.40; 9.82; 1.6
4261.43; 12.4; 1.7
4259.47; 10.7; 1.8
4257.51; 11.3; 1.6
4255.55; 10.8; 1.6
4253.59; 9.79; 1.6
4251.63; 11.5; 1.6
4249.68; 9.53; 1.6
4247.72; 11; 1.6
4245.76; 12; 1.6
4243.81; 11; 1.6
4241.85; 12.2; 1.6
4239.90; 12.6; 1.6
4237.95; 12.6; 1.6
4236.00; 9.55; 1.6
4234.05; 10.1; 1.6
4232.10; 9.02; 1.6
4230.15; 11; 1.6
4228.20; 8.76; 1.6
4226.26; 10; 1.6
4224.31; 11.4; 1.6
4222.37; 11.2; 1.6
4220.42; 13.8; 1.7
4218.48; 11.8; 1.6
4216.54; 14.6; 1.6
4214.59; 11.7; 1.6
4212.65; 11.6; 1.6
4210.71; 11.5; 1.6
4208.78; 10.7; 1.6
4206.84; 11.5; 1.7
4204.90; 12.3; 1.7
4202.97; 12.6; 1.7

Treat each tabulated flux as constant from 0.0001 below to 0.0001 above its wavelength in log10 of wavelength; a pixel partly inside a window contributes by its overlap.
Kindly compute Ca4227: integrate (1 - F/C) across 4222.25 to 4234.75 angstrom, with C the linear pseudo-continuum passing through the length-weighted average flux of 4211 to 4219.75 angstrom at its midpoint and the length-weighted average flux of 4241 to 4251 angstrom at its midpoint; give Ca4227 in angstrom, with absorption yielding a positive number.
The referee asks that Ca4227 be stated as 1.8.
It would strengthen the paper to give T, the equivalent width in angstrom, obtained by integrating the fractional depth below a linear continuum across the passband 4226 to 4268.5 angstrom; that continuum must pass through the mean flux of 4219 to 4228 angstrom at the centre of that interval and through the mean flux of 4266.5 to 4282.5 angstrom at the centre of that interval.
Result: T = 3.5 angstrom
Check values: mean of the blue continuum 11.4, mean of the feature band 10.9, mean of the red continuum 12.4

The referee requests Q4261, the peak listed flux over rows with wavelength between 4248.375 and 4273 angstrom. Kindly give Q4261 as 13.9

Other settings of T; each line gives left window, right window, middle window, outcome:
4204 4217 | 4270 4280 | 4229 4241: 1.21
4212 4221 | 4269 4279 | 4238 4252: 1.18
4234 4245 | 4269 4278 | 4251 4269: 1.35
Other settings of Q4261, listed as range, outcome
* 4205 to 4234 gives 14.6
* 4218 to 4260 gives 13.8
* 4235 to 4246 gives 12.6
